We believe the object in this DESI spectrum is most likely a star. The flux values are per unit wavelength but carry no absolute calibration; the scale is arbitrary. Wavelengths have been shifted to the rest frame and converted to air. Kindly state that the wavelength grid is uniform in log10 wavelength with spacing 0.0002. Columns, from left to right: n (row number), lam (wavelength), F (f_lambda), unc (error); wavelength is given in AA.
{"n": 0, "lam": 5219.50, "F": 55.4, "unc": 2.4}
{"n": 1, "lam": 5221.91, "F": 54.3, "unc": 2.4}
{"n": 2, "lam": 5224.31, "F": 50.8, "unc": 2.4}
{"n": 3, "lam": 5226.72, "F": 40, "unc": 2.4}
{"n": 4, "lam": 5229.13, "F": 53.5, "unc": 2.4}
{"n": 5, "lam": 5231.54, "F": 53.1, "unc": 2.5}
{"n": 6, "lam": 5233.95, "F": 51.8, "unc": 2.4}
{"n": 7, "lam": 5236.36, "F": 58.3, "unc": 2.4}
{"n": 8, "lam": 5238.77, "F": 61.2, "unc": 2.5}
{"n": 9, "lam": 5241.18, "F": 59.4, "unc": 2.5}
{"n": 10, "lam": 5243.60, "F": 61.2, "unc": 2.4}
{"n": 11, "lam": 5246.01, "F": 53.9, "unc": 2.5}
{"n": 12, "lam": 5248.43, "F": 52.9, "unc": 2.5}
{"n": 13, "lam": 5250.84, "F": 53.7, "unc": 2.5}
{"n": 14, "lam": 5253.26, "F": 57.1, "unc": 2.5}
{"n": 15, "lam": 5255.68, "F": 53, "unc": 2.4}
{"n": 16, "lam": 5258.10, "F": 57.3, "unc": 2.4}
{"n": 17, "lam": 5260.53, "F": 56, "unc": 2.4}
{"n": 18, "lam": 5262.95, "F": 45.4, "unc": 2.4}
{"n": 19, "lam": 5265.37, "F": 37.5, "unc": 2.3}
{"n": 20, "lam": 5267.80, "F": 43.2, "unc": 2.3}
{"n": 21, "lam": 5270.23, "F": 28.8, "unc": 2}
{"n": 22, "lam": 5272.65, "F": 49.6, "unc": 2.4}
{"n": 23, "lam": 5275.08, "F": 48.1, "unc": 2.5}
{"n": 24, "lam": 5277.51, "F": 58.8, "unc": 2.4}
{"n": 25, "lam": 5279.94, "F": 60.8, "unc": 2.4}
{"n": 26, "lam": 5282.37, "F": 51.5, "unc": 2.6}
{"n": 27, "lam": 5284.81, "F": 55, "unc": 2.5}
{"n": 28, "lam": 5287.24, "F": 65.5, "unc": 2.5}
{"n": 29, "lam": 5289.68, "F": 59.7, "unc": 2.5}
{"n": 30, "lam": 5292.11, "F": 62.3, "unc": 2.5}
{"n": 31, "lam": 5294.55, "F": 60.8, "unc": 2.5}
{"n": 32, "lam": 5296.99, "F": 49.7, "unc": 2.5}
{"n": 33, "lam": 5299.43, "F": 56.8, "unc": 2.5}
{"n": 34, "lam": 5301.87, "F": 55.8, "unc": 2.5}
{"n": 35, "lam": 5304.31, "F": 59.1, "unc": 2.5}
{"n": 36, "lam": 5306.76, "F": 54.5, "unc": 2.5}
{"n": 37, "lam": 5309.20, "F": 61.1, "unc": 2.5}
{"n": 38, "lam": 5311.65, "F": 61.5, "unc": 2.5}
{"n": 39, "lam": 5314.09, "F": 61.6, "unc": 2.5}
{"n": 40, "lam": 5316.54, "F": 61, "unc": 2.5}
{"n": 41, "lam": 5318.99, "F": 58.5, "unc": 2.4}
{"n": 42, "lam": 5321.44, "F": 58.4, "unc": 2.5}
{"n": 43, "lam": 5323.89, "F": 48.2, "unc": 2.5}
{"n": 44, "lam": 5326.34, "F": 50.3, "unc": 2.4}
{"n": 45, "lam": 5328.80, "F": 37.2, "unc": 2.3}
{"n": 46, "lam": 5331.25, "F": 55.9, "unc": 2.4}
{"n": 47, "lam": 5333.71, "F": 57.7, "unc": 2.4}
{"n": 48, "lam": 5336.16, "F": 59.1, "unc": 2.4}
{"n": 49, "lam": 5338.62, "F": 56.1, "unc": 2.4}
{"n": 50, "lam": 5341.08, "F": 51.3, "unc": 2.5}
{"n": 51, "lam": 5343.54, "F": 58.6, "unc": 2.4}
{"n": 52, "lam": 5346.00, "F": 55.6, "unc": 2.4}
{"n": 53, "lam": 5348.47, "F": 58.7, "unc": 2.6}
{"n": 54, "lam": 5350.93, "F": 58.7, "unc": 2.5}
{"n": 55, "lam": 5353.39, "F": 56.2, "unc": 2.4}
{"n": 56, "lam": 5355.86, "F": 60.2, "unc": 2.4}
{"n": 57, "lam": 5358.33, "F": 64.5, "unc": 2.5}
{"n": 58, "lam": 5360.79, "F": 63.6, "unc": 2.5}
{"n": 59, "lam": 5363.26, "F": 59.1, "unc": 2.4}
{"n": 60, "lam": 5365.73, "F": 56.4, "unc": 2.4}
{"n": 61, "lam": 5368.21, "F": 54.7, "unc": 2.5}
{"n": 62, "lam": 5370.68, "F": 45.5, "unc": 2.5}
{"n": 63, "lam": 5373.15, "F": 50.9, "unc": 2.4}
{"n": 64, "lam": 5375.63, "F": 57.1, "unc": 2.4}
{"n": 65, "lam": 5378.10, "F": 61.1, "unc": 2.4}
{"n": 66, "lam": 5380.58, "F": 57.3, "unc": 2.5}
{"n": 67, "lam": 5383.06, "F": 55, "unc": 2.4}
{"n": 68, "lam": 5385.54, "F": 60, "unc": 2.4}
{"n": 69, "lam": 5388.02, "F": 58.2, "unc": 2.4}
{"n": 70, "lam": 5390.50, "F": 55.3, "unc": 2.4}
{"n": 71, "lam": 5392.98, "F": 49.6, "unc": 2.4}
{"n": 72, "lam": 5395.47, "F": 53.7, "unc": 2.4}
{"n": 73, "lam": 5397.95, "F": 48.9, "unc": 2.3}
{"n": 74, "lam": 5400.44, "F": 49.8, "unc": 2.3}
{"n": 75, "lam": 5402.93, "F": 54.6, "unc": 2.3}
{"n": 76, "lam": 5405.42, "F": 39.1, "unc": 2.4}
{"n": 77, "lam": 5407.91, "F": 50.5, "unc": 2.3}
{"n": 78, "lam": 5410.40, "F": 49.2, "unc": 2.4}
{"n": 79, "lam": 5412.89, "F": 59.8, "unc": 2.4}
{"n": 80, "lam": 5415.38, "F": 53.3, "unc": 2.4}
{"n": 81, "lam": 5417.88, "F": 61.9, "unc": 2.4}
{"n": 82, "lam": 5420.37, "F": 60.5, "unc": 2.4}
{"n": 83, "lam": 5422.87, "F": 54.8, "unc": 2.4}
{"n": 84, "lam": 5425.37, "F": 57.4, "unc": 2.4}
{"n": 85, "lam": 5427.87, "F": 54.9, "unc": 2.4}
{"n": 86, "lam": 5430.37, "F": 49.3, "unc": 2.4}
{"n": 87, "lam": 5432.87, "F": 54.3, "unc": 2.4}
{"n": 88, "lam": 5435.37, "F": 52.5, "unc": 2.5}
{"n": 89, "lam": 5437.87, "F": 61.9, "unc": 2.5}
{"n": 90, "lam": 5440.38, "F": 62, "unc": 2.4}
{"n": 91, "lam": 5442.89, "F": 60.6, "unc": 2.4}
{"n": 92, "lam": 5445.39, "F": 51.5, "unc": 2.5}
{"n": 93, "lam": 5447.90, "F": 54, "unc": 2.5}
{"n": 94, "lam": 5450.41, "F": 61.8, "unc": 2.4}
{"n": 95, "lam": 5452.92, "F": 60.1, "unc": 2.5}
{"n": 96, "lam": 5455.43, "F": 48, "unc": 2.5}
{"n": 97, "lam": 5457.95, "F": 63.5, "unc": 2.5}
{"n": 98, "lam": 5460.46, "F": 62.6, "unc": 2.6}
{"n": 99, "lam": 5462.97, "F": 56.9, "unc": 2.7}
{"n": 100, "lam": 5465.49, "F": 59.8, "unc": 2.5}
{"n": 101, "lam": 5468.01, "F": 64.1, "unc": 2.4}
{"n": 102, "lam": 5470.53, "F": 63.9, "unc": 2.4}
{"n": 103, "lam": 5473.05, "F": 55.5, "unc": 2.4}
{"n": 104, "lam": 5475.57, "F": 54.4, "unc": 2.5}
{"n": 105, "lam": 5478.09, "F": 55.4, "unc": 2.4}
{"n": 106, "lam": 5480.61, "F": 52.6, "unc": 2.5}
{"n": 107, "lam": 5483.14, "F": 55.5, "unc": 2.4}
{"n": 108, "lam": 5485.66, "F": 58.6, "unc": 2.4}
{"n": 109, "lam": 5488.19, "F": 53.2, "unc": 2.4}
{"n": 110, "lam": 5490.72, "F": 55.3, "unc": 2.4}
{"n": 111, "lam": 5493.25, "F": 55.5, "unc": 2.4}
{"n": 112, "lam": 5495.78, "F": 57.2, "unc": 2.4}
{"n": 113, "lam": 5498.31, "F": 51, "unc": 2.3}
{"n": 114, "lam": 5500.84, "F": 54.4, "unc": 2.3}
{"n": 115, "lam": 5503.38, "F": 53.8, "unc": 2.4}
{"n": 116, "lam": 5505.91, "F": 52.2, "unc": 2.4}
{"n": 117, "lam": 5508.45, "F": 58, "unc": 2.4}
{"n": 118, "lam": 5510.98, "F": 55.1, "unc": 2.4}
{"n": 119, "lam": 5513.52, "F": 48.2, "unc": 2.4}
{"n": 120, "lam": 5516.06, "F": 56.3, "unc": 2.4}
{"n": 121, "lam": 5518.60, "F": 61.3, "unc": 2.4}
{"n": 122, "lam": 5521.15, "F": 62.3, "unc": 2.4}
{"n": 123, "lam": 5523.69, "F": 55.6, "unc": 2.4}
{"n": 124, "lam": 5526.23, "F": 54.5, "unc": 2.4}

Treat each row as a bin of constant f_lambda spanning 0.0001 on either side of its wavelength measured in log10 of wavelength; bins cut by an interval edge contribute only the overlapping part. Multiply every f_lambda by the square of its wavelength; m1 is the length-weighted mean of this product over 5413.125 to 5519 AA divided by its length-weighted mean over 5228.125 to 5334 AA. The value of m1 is 1.1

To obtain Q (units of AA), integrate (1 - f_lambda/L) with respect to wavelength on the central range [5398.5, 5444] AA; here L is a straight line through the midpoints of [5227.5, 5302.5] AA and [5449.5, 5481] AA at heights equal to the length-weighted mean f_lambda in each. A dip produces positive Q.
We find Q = 2.2 AA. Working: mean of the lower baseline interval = 53.8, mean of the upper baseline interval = 58.5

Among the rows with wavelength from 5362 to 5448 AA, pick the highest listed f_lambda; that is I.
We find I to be 62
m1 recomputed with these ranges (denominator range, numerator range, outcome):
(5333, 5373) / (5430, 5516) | 1.03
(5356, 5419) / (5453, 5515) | 1.06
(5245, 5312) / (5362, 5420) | 1.05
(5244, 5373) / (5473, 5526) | 1.08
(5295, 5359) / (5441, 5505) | 1.06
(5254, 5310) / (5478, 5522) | 1.12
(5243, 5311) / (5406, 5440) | 1.08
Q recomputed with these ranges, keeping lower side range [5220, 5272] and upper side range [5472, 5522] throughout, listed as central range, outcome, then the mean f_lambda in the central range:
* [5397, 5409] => 1.2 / 48.5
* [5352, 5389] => -2.7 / 57.3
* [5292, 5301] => -0.8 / 56.7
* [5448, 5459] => -0.6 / 57.8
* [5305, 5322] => -2.3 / 59.5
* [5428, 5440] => -0.2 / 55.1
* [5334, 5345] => -0.7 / 56.4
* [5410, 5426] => -0.9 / 57.1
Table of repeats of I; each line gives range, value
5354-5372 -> 64.5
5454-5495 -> 64.1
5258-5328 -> 65.5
